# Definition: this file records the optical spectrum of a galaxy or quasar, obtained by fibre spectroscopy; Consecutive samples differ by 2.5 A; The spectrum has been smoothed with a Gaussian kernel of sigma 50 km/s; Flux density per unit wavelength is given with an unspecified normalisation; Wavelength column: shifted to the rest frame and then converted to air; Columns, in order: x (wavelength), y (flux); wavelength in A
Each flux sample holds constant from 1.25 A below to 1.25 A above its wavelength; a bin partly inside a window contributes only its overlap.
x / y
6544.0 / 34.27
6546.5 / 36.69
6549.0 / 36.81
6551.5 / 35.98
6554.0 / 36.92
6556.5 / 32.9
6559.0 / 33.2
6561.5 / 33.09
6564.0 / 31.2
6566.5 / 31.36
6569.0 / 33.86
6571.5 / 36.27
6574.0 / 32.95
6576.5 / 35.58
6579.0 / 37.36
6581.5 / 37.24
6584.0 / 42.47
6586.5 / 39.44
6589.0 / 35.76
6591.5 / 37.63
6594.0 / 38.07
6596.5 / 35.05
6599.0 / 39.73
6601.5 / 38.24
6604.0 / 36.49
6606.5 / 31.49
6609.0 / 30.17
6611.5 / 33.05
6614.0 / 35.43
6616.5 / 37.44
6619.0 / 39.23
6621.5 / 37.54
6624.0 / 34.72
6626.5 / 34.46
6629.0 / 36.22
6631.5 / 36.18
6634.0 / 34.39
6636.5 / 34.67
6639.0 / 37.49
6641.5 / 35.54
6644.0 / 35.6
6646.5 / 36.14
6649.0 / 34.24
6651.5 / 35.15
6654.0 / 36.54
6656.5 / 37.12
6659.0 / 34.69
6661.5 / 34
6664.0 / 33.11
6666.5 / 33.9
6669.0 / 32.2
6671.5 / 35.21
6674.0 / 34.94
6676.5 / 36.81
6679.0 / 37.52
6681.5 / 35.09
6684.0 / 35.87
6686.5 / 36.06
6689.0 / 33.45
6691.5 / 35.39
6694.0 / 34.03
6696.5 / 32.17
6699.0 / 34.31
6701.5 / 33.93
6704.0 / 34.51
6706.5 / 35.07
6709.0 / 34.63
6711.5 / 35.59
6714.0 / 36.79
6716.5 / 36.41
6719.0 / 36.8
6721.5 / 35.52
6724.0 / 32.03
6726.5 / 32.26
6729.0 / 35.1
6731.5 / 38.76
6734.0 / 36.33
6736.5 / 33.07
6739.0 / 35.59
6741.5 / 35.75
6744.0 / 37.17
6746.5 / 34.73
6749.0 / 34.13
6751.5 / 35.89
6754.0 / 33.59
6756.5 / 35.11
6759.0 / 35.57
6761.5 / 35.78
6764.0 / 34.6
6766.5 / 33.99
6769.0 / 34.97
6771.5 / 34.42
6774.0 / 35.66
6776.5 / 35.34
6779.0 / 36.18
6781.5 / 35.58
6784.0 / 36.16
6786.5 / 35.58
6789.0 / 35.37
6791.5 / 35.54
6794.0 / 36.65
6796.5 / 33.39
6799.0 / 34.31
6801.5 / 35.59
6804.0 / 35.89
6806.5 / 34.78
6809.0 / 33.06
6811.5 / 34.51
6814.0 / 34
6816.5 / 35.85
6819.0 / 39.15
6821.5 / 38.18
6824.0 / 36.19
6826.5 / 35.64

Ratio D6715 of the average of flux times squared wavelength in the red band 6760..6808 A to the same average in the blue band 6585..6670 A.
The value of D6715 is 1.04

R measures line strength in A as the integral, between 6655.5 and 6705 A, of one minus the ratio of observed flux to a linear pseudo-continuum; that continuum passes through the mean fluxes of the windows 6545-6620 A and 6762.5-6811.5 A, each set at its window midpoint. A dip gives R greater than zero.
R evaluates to 0.98 A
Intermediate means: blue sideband 35.7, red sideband 35.1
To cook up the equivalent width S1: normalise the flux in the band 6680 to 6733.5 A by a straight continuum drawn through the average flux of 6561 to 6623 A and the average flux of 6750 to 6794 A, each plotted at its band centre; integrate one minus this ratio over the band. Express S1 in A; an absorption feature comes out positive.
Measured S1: 0.8 A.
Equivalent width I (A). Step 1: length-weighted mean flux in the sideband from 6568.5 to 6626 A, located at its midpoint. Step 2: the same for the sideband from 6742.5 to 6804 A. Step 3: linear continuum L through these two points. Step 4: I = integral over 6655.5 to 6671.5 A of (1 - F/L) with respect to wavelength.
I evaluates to 0.8 A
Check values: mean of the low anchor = 36.3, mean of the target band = 34.2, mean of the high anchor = 35.2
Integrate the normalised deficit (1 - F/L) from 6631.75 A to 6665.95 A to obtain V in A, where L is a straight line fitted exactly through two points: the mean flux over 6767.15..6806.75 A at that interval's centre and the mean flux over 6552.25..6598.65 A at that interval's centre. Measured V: 0.3 A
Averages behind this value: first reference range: 35.7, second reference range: 35.3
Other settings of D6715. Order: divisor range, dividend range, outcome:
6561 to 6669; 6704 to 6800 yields 1.03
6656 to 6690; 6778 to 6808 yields 1.05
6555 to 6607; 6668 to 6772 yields 1.02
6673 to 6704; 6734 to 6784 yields 1.03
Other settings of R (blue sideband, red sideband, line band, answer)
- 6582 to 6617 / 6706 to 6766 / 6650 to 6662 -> 0.1 A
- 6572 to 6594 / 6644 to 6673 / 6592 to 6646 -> 0.5 A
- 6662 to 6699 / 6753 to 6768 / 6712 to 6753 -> -0.8 A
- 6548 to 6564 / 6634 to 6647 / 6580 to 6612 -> -1.4 A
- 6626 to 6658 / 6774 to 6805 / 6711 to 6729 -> 0.3 A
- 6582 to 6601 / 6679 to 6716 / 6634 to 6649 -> 0.4 A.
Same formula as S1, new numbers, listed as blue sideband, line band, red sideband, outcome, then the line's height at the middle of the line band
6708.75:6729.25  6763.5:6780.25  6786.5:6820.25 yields 0.1 A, 35.2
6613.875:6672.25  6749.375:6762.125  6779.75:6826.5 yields 0.2 A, 35.5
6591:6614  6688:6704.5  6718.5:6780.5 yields 0.6 A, 35.2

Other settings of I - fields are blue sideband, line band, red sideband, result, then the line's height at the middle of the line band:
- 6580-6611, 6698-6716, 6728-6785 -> 0.37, 35.8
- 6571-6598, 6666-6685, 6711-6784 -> 0.45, 36.1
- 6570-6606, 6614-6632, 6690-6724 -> 0.01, 36.5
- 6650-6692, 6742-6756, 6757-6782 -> 0.02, 35.2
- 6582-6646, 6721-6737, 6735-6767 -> 0.21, 35.2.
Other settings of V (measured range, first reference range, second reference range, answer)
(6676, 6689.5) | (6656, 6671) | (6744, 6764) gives -0.6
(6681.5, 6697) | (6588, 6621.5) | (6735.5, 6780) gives 0.4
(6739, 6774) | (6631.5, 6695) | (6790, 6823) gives 0.3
